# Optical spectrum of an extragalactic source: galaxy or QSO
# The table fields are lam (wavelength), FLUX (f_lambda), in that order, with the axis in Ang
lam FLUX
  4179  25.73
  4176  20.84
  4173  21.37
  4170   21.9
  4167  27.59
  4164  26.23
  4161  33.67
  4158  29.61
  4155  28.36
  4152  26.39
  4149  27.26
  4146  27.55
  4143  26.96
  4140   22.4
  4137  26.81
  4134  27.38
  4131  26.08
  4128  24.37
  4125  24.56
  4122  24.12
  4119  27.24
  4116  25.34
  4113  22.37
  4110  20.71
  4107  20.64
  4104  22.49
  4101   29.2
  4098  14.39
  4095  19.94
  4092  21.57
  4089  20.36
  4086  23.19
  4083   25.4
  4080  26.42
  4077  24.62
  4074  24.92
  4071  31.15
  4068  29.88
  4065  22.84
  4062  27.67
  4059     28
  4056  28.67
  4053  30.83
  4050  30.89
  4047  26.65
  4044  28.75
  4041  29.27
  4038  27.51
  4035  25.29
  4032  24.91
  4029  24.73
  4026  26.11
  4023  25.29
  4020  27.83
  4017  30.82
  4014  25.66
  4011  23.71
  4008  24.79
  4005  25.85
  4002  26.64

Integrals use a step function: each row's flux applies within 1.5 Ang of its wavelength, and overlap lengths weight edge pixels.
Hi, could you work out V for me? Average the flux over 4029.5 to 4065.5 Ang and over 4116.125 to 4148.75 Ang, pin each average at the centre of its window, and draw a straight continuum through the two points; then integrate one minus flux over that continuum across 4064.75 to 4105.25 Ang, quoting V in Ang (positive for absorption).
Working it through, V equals 4.20 Ang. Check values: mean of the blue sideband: 27.7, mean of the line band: 24.1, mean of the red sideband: 25.8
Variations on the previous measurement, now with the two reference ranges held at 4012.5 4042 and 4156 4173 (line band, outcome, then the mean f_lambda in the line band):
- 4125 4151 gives 1.1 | 26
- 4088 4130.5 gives 6.7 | 22.8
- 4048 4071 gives -1.5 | 28.5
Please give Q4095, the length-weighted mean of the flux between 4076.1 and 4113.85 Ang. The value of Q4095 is 22.4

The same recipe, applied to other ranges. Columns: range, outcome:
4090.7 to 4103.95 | 21.4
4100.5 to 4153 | 25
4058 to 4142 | 24.4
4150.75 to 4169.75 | 28.2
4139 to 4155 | 26.4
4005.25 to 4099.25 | 25.9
